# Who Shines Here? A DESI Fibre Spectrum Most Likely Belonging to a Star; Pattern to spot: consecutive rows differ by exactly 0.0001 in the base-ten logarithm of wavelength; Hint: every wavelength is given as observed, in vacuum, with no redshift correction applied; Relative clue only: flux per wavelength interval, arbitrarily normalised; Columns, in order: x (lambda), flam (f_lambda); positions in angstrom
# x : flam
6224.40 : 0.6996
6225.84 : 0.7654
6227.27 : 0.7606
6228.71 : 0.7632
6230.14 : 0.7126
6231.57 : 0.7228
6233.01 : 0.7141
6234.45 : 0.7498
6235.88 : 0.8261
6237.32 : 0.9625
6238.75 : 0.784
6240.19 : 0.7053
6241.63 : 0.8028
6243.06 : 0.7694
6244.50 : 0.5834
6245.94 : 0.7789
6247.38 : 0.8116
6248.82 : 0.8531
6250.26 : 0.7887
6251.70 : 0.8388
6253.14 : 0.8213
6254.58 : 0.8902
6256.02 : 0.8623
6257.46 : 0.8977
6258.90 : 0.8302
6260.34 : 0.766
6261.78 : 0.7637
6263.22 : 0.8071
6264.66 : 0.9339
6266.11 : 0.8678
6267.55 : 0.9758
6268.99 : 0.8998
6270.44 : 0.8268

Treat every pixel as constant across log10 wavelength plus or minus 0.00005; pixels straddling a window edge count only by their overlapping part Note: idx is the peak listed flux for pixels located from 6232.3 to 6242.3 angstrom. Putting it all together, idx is 0.9625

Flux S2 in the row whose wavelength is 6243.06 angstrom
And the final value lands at 0.7694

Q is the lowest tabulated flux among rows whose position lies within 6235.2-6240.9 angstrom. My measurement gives 0.7053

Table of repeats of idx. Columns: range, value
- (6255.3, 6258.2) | 0.8977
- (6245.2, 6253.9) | 0.8531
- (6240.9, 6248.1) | 0.8116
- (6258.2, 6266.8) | 0.9339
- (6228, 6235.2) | 0.7632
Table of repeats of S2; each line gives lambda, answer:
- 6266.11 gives 0.8678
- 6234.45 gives 0.7498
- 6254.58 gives 0.8902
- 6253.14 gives 0.8213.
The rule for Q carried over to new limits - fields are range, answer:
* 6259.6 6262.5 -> 0.7637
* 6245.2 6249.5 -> 0.7789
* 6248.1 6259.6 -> 0.7887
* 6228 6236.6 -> 0.7126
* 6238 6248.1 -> 0.5834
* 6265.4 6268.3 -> 0.8678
